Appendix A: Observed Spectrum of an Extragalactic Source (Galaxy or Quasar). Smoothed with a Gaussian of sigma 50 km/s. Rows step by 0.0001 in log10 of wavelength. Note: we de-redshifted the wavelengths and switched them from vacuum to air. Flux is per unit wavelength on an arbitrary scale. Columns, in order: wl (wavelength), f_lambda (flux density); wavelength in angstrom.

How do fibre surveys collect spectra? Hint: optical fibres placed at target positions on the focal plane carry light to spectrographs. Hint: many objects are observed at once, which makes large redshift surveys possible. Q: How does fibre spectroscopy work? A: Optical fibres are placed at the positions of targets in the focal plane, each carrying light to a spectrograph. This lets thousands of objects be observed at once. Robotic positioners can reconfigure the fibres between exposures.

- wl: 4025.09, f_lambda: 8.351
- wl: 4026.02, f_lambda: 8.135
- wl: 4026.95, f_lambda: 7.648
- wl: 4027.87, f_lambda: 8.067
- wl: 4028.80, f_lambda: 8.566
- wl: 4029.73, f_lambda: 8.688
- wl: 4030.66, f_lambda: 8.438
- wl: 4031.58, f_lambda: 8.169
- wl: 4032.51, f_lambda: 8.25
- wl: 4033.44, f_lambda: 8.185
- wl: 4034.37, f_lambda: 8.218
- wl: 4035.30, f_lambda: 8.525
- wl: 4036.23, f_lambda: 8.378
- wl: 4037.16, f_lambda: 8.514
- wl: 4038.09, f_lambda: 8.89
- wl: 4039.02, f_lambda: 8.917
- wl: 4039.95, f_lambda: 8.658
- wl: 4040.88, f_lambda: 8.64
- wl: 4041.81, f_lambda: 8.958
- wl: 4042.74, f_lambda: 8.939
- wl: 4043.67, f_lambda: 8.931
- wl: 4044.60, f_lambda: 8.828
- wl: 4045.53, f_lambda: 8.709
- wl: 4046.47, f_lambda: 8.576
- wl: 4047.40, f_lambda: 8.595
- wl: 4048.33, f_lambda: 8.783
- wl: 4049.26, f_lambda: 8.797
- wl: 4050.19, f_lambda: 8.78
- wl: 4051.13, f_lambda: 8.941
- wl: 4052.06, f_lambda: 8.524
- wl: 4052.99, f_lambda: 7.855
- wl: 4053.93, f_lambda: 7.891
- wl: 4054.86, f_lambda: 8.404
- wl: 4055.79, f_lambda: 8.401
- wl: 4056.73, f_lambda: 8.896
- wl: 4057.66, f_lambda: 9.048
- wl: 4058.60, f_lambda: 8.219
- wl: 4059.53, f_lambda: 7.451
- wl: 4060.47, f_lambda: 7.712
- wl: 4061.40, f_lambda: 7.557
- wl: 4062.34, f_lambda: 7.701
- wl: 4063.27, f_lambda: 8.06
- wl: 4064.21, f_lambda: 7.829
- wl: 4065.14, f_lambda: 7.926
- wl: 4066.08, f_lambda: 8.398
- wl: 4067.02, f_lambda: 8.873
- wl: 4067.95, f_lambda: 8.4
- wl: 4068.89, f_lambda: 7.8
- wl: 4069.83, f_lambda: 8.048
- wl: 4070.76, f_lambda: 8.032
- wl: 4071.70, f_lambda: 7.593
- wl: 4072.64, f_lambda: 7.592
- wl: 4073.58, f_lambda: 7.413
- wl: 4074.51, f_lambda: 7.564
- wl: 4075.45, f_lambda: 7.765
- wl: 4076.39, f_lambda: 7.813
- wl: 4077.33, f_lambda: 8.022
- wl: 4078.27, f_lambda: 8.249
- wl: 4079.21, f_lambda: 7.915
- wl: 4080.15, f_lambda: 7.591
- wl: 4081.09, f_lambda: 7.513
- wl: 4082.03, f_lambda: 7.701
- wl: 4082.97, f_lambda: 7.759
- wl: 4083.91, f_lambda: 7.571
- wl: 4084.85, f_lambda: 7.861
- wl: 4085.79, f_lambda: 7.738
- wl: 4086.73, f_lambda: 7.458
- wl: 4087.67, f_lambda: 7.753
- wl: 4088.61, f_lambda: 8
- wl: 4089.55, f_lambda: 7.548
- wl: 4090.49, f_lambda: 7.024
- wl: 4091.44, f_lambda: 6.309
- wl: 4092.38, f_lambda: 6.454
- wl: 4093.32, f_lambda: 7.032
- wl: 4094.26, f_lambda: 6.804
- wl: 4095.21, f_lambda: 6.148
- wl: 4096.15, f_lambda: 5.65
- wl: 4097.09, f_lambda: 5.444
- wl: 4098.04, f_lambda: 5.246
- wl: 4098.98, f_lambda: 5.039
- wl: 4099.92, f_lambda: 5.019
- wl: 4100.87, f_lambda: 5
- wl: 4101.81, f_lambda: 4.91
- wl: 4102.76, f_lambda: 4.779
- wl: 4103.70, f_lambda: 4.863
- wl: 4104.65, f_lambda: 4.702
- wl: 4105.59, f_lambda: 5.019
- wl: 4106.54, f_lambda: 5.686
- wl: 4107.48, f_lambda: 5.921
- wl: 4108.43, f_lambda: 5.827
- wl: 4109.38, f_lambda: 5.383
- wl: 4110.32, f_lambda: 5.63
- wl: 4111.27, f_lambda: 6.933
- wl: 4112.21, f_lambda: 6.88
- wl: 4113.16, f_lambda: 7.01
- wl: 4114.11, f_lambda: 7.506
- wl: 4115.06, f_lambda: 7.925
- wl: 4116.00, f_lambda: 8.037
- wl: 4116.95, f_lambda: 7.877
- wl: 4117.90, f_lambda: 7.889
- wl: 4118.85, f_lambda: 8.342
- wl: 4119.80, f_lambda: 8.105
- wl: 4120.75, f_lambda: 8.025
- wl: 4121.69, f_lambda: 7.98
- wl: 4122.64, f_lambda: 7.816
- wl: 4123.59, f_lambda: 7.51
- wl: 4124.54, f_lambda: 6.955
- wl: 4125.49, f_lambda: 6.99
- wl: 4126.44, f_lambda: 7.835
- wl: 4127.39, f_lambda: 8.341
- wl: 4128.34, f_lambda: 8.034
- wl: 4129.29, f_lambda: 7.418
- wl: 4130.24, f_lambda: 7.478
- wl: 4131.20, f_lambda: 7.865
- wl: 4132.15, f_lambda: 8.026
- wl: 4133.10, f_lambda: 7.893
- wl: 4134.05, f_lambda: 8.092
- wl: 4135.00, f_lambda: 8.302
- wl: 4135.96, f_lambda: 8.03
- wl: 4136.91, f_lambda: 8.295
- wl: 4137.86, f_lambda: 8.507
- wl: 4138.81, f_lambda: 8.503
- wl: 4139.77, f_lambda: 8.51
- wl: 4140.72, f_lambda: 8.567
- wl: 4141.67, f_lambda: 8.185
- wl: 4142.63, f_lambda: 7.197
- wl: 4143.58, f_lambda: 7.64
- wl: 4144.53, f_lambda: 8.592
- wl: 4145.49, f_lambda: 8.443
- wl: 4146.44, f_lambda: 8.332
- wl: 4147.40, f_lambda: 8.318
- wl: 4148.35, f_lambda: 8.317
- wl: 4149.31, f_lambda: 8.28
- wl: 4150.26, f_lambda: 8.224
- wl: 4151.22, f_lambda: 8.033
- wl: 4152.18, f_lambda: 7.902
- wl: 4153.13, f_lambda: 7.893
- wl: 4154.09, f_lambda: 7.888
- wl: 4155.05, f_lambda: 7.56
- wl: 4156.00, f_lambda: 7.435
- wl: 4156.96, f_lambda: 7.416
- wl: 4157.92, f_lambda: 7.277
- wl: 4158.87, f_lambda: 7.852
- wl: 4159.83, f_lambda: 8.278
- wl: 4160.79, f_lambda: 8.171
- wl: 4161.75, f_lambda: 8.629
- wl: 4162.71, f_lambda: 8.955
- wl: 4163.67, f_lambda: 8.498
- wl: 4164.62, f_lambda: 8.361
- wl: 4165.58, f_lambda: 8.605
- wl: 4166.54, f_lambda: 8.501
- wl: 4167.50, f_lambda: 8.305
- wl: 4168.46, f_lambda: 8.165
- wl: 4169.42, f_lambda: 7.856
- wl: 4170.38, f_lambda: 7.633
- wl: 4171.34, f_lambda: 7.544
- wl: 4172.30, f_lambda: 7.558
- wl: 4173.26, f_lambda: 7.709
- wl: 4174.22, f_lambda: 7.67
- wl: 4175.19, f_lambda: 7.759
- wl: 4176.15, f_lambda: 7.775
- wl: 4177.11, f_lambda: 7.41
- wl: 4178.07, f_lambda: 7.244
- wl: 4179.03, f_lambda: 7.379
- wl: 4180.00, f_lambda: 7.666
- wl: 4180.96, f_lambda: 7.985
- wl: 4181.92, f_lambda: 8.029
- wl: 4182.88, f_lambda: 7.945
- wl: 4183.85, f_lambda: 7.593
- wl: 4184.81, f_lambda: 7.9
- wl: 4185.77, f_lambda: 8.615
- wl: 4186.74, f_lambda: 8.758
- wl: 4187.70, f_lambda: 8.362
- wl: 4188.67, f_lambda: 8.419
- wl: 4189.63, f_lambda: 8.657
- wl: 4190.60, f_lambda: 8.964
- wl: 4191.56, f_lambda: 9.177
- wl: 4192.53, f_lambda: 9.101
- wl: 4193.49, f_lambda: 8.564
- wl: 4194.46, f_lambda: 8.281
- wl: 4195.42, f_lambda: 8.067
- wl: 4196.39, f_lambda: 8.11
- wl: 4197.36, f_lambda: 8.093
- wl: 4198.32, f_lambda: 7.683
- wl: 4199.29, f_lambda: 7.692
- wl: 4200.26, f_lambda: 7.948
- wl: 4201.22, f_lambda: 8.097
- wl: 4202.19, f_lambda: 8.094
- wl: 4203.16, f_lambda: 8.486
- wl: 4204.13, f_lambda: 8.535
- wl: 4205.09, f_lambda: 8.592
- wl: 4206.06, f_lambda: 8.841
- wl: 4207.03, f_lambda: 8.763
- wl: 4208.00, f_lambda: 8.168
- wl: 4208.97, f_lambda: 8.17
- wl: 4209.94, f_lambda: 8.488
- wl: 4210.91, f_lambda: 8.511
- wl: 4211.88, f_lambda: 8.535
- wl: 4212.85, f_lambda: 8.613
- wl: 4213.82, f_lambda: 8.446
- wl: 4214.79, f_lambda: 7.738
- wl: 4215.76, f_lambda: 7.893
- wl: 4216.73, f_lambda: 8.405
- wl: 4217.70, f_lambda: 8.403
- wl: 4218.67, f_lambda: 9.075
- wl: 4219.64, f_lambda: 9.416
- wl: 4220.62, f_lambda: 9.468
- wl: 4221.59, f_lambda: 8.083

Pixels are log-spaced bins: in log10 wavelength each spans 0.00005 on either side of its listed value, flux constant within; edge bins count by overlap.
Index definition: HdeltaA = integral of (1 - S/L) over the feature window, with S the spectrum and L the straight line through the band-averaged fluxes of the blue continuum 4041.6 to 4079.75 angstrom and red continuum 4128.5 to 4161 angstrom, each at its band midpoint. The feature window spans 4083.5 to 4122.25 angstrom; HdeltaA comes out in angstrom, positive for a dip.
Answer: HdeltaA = 7.3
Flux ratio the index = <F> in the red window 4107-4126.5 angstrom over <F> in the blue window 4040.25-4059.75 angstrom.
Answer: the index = 0.8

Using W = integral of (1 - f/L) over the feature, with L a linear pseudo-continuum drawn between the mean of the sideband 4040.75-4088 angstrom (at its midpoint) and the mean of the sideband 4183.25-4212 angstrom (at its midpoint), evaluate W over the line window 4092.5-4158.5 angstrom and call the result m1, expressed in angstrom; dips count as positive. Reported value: 8.2 angstrom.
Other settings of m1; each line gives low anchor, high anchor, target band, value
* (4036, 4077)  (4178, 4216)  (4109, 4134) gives 2.2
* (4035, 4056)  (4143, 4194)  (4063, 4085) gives 1.6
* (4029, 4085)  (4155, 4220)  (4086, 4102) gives 3.7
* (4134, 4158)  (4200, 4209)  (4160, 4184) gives 0.7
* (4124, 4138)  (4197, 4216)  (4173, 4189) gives 0.5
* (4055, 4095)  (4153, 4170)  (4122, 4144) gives 0.2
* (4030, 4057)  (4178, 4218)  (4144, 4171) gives 0.7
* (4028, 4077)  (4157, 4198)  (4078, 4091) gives 0.9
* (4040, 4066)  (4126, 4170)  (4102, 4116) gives 3.7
